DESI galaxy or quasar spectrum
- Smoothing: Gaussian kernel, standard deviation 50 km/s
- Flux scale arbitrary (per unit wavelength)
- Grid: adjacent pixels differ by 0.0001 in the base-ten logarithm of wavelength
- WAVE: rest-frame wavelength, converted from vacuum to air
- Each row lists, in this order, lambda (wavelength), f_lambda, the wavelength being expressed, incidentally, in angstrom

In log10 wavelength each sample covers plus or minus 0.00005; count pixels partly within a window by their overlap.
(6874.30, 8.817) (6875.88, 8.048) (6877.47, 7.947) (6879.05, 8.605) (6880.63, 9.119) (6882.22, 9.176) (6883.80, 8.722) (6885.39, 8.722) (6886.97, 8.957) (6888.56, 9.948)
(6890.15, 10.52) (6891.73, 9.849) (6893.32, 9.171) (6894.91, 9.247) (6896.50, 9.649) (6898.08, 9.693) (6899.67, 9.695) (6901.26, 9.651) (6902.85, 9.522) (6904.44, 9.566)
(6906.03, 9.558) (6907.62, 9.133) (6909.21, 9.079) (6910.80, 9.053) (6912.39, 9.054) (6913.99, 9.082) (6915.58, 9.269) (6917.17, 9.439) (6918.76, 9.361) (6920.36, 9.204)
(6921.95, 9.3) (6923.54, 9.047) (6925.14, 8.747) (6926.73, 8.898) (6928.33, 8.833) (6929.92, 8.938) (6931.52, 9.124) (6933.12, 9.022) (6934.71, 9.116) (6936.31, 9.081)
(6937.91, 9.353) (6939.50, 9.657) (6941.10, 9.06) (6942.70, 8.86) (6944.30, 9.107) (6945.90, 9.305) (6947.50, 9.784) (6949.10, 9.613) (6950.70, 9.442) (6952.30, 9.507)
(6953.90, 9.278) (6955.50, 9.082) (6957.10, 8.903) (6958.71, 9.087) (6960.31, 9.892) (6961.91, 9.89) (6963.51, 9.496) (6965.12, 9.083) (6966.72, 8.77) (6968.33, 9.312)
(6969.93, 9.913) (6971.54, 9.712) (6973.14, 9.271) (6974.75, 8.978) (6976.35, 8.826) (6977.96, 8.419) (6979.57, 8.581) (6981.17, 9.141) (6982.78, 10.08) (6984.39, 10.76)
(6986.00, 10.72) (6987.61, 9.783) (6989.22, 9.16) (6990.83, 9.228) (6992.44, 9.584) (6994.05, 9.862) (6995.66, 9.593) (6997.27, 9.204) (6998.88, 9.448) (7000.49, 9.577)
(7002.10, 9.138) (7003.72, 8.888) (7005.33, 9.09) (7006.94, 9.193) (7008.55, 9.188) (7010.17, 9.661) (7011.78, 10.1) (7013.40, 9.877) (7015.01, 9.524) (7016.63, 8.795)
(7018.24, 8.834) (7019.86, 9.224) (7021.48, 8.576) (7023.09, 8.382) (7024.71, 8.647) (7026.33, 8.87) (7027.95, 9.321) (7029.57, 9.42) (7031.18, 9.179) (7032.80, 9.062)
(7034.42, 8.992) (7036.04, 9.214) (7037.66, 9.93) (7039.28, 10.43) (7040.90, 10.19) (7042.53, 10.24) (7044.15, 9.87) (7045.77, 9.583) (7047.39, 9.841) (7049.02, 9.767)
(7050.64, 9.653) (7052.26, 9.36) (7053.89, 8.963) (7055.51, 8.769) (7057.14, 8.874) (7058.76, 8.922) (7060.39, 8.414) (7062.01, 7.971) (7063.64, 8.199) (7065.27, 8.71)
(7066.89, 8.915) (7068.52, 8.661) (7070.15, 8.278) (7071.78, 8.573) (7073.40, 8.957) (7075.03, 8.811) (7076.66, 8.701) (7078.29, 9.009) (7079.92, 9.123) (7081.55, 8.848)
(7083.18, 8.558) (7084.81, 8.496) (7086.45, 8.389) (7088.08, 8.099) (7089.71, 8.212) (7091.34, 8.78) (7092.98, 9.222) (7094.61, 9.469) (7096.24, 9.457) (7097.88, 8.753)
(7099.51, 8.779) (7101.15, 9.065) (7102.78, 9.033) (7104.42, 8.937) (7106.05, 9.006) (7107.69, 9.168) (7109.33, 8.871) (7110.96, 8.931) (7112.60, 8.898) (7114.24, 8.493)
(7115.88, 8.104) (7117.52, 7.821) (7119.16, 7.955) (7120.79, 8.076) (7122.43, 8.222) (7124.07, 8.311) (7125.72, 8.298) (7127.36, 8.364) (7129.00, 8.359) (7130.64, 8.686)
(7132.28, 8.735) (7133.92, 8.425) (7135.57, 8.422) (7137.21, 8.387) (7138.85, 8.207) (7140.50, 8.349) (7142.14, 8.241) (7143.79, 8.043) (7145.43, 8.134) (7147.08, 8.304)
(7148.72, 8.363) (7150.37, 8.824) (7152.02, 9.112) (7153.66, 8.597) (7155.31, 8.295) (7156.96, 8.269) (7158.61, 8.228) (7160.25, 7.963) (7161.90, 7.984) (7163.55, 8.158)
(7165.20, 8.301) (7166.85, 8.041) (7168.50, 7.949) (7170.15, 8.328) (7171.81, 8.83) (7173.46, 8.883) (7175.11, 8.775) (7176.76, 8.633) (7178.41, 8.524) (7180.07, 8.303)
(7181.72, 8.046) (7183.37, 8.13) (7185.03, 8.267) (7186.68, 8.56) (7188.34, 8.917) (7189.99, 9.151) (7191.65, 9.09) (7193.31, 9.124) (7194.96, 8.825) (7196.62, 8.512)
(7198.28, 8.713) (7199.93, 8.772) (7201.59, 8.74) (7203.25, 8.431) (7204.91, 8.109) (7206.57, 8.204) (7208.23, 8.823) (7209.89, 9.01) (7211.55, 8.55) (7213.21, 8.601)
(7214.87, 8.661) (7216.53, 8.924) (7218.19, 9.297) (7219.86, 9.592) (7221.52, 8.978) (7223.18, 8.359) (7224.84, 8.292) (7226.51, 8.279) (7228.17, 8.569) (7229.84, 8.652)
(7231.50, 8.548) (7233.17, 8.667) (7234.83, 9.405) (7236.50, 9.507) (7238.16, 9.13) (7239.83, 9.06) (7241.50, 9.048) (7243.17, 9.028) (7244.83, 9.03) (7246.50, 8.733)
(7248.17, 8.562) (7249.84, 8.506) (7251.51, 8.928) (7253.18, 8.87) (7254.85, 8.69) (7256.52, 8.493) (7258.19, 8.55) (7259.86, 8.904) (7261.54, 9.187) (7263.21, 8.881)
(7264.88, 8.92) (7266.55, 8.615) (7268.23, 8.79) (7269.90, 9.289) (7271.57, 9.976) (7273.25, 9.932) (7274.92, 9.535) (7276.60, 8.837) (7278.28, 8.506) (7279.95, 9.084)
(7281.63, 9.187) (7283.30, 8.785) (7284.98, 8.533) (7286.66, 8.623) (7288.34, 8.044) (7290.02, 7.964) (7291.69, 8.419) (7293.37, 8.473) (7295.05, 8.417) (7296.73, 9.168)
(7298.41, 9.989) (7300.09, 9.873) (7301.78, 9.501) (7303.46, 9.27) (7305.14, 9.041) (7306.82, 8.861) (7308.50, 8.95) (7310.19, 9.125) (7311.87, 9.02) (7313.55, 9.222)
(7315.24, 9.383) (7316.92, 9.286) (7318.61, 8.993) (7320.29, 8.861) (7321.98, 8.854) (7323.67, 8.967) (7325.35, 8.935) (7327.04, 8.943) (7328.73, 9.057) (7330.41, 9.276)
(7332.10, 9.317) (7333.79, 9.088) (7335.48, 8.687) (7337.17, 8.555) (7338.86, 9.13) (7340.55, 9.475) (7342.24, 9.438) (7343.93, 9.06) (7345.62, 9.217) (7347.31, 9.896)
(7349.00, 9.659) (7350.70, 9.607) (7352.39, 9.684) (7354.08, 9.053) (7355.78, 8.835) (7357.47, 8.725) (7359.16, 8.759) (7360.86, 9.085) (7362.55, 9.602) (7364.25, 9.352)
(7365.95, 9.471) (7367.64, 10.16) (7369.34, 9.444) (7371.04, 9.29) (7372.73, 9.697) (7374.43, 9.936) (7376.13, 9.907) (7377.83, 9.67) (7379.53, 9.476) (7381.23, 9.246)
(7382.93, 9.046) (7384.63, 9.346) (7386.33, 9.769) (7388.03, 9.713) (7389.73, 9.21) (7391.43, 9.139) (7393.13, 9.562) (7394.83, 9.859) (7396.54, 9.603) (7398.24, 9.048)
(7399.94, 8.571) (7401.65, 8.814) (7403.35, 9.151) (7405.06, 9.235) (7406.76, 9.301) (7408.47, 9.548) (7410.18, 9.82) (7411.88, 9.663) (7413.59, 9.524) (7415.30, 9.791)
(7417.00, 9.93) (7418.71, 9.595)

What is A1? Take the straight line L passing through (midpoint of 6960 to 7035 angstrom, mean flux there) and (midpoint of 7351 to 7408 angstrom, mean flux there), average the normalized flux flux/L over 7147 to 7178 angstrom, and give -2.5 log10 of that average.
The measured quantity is 0.11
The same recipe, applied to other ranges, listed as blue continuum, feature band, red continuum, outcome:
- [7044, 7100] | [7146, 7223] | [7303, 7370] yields 0.05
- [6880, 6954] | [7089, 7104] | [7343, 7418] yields 0.04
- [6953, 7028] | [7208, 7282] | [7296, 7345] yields 0.03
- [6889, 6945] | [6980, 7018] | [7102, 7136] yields -0.06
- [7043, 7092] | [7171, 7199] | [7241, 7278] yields 0.03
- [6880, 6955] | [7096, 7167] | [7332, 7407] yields 0.10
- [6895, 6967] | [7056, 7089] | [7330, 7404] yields 0.08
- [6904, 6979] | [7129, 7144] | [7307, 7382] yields 0.10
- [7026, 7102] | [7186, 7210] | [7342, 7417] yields 0.06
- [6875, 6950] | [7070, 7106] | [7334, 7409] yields 0.05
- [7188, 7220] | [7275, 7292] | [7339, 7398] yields 0.06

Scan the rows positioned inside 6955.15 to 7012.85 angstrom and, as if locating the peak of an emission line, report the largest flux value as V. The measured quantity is 10.76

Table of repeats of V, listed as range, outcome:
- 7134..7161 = 9.112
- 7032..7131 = 10.43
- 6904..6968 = 9.892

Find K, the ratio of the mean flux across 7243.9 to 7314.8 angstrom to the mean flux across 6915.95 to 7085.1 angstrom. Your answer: 0.97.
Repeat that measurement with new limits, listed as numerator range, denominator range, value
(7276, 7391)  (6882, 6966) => 0.99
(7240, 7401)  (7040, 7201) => 1.05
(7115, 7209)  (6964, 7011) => 0.90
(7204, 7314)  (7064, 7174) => 1.04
